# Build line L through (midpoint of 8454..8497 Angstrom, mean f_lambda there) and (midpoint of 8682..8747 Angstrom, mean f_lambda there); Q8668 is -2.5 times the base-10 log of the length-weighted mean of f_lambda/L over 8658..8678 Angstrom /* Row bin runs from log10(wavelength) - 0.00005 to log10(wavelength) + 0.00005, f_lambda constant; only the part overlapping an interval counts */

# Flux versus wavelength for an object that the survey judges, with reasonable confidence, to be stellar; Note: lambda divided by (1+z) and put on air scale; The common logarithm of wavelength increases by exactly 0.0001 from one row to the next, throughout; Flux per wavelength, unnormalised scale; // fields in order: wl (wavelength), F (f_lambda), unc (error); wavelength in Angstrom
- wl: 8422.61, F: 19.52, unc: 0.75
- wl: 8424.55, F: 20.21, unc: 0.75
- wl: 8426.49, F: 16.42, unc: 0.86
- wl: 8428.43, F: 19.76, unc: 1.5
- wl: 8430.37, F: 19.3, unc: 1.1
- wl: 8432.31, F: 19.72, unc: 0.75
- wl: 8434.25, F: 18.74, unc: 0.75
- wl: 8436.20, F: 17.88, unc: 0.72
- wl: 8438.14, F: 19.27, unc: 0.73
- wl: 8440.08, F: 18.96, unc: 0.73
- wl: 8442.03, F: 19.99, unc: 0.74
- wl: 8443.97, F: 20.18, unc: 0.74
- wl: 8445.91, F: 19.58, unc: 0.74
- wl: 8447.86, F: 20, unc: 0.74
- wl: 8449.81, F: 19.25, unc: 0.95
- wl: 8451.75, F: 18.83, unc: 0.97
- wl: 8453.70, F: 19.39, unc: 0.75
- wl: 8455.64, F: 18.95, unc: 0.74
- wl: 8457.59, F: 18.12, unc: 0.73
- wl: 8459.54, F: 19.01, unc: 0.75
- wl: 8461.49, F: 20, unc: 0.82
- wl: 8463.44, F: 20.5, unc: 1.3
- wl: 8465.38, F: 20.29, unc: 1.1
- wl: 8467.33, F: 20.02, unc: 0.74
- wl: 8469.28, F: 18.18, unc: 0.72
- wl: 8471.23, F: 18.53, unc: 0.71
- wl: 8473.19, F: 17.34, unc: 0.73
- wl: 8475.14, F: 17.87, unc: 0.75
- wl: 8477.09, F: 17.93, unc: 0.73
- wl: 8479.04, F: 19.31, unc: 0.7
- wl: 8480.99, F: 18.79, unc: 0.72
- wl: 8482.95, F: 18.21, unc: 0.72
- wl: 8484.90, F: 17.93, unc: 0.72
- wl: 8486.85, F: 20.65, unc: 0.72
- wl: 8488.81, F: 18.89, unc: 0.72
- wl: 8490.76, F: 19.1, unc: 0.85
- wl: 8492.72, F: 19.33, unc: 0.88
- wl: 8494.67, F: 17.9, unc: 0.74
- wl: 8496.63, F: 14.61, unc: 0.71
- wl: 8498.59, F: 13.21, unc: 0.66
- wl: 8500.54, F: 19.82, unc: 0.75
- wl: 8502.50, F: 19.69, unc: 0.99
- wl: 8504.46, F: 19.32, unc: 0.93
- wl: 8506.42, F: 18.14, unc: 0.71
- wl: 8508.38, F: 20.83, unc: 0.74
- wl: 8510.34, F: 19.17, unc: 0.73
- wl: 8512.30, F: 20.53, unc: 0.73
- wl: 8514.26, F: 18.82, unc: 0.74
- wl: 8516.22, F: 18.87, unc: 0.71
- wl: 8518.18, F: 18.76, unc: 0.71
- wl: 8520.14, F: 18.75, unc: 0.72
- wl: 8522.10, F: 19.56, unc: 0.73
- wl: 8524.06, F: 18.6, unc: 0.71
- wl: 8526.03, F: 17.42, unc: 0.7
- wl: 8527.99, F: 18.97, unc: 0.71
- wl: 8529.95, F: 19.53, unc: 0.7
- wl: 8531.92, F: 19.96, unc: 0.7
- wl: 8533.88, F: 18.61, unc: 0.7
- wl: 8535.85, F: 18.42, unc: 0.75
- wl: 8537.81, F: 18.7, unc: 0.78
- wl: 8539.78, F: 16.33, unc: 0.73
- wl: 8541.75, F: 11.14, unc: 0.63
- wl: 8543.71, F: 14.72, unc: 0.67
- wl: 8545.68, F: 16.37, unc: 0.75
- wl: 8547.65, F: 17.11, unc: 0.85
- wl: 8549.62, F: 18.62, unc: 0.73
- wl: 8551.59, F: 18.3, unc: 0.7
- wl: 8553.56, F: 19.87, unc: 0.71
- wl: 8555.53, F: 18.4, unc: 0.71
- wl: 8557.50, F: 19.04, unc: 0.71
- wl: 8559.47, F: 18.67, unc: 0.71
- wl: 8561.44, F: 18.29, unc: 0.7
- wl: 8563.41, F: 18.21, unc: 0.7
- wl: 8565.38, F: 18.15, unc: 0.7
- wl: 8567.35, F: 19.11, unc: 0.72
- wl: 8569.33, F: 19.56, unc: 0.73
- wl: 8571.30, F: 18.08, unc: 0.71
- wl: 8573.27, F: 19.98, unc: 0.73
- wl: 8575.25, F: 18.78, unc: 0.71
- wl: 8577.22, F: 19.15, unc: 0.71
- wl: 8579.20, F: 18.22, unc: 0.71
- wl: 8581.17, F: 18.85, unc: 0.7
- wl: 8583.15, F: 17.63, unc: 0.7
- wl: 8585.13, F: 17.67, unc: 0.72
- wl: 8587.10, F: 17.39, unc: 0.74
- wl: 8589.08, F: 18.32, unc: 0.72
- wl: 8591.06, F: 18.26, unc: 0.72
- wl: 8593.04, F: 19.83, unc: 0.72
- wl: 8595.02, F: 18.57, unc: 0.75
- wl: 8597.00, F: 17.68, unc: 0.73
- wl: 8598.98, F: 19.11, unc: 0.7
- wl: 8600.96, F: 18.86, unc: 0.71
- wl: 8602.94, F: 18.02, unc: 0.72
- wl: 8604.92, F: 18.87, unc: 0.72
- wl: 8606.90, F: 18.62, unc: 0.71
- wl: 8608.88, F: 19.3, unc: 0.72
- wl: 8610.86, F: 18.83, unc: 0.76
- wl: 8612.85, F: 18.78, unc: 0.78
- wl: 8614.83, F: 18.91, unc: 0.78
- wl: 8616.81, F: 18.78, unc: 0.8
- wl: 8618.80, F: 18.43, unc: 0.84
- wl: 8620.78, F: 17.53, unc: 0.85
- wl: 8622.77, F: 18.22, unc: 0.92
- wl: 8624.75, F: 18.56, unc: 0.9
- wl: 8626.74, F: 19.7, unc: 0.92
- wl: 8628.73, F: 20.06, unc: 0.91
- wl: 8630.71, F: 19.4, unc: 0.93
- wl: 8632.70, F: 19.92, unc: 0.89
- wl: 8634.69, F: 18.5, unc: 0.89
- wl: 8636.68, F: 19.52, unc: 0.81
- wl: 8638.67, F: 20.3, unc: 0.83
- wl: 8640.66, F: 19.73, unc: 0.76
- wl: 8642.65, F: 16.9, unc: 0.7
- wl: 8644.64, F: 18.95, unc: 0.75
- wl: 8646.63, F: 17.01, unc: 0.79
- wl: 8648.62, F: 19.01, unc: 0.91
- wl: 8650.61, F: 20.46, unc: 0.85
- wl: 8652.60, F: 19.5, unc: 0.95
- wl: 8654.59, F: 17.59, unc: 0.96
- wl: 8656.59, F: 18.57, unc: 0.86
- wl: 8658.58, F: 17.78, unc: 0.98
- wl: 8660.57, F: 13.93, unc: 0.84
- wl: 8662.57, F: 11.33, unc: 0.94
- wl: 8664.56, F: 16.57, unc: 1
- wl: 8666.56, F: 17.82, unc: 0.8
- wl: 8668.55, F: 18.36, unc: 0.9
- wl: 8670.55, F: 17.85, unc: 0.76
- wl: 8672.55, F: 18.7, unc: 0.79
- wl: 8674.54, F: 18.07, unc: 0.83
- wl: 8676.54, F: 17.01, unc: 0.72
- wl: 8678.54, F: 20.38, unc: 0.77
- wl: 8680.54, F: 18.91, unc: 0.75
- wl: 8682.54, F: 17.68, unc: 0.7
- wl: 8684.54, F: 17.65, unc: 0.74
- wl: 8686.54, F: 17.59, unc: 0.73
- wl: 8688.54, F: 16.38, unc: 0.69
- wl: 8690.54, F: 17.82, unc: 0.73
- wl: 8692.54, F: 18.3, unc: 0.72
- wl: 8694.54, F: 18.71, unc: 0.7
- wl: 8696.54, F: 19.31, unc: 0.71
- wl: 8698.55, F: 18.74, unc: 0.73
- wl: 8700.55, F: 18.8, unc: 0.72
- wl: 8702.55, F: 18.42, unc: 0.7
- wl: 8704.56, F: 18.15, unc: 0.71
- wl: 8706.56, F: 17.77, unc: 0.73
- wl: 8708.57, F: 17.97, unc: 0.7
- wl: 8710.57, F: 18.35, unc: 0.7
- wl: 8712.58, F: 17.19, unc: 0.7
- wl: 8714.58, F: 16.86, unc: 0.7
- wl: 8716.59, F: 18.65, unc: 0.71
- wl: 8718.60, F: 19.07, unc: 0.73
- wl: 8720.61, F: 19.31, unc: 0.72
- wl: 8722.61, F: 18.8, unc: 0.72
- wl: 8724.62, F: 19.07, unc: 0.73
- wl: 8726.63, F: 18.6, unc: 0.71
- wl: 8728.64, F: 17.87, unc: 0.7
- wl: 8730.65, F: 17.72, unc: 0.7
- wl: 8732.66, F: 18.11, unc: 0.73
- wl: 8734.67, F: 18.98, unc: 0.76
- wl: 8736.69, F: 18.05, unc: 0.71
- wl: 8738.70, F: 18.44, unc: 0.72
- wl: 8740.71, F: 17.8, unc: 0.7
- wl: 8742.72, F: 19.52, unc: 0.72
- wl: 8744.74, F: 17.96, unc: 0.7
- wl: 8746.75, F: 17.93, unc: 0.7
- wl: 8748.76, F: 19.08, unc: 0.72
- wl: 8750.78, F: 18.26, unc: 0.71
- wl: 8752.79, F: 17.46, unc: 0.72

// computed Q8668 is 0.09 mag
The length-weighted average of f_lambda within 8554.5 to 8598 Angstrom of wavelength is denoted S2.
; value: 18.5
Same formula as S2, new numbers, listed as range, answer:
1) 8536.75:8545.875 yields 15.4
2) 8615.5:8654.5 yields 18.9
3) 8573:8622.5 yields 18.5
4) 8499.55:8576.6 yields 18.5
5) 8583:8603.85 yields 18.3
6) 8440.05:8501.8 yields 18.8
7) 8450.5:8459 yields 18.9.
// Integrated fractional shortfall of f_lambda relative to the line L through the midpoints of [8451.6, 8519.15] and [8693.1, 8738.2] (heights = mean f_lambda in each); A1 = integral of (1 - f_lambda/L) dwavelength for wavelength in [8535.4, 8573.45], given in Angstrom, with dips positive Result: 1.73 Angstrom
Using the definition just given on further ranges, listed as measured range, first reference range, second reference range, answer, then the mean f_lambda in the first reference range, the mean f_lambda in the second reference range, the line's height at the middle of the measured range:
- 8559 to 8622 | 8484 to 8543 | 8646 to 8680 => -1.98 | 18.4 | 17.7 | 18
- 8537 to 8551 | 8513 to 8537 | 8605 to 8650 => 2.01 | 18.9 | 18.9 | 18.9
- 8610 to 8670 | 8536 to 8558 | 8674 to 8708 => -1.56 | 17.2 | 18.2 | 17.8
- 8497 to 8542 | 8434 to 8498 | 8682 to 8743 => 0.63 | 18.9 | 18.2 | 18.7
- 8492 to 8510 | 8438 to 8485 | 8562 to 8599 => 0.74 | 19.1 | 18.5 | 18.9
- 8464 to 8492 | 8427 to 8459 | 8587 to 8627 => 0.37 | 19.2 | 18.6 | 19.1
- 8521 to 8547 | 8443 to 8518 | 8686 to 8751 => 1.64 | 18.9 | 18.3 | 18.7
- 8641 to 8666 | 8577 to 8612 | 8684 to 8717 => 1.19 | 18.5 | 18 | 18.2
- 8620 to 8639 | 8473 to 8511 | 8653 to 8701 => -1.37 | 18.4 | 17.7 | 17.9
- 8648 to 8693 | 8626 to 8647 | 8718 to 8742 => 2.89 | 19.1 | 18.5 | 18.9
